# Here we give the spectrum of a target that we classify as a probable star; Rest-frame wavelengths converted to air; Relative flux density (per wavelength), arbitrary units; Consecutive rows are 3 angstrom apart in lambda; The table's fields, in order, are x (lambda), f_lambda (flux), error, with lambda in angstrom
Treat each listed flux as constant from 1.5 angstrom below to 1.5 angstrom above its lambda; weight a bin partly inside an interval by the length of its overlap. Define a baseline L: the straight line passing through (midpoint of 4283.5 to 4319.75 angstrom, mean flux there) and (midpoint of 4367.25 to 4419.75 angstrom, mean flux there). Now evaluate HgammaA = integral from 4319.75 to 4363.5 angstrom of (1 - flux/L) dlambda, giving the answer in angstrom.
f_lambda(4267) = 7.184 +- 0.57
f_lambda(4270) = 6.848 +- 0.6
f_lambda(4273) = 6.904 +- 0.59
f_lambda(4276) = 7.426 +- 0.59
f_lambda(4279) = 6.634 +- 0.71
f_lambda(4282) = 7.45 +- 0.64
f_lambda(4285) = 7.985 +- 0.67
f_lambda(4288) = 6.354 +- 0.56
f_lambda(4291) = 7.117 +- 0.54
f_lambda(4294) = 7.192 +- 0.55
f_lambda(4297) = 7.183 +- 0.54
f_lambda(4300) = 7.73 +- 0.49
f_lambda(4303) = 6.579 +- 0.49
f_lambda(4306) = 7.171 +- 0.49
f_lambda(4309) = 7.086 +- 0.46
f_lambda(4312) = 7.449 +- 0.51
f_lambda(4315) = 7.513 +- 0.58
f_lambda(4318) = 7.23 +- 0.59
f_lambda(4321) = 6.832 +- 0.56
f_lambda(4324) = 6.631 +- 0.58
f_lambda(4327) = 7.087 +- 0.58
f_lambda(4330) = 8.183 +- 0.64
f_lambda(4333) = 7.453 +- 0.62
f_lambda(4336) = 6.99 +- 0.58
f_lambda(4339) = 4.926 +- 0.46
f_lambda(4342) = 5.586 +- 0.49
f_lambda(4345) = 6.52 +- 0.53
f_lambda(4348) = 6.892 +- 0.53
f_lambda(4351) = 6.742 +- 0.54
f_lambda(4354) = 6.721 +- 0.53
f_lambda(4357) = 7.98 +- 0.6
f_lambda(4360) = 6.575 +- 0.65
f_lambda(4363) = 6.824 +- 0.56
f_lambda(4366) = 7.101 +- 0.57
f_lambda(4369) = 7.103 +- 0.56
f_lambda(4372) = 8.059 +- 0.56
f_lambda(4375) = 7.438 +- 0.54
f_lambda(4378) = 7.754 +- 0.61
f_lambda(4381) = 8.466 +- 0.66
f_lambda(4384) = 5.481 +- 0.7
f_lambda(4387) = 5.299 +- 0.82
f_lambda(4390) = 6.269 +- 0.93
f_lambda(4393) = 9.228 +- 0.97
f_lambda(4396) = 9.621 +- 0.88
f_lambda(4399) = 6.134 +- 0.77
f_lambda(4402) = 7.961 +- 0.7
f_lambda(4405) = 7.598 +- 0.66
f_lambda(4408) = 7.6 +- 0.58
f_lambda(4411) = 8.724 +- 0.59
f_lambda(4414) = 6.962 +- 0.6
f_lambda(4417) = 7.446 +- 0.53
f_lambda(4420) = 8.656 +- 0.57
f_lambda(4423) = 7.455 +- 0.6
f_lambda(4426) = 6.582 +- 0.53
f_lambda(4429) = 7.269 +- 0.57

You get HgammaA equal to 3.2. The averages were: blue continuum 7.21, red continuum 7.51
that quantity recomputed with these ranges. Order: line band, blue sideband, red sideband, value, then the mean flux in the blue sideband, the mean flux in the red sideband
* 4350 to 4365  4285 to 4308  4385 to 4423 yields 0.8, 7.11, 7.59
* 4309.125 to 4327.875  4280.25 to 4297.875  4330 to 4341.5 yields -0.8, 7.21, 6.61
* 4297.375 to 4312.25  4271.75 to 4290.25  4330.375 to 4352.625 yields -0.6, 7.13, 6.53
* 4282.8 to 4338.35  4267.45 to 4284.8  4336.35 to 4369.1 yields -2.2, 7.13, 6.63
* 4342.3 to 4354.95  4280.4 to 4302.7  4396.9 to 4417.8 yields 1.3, 7.25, 7.55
